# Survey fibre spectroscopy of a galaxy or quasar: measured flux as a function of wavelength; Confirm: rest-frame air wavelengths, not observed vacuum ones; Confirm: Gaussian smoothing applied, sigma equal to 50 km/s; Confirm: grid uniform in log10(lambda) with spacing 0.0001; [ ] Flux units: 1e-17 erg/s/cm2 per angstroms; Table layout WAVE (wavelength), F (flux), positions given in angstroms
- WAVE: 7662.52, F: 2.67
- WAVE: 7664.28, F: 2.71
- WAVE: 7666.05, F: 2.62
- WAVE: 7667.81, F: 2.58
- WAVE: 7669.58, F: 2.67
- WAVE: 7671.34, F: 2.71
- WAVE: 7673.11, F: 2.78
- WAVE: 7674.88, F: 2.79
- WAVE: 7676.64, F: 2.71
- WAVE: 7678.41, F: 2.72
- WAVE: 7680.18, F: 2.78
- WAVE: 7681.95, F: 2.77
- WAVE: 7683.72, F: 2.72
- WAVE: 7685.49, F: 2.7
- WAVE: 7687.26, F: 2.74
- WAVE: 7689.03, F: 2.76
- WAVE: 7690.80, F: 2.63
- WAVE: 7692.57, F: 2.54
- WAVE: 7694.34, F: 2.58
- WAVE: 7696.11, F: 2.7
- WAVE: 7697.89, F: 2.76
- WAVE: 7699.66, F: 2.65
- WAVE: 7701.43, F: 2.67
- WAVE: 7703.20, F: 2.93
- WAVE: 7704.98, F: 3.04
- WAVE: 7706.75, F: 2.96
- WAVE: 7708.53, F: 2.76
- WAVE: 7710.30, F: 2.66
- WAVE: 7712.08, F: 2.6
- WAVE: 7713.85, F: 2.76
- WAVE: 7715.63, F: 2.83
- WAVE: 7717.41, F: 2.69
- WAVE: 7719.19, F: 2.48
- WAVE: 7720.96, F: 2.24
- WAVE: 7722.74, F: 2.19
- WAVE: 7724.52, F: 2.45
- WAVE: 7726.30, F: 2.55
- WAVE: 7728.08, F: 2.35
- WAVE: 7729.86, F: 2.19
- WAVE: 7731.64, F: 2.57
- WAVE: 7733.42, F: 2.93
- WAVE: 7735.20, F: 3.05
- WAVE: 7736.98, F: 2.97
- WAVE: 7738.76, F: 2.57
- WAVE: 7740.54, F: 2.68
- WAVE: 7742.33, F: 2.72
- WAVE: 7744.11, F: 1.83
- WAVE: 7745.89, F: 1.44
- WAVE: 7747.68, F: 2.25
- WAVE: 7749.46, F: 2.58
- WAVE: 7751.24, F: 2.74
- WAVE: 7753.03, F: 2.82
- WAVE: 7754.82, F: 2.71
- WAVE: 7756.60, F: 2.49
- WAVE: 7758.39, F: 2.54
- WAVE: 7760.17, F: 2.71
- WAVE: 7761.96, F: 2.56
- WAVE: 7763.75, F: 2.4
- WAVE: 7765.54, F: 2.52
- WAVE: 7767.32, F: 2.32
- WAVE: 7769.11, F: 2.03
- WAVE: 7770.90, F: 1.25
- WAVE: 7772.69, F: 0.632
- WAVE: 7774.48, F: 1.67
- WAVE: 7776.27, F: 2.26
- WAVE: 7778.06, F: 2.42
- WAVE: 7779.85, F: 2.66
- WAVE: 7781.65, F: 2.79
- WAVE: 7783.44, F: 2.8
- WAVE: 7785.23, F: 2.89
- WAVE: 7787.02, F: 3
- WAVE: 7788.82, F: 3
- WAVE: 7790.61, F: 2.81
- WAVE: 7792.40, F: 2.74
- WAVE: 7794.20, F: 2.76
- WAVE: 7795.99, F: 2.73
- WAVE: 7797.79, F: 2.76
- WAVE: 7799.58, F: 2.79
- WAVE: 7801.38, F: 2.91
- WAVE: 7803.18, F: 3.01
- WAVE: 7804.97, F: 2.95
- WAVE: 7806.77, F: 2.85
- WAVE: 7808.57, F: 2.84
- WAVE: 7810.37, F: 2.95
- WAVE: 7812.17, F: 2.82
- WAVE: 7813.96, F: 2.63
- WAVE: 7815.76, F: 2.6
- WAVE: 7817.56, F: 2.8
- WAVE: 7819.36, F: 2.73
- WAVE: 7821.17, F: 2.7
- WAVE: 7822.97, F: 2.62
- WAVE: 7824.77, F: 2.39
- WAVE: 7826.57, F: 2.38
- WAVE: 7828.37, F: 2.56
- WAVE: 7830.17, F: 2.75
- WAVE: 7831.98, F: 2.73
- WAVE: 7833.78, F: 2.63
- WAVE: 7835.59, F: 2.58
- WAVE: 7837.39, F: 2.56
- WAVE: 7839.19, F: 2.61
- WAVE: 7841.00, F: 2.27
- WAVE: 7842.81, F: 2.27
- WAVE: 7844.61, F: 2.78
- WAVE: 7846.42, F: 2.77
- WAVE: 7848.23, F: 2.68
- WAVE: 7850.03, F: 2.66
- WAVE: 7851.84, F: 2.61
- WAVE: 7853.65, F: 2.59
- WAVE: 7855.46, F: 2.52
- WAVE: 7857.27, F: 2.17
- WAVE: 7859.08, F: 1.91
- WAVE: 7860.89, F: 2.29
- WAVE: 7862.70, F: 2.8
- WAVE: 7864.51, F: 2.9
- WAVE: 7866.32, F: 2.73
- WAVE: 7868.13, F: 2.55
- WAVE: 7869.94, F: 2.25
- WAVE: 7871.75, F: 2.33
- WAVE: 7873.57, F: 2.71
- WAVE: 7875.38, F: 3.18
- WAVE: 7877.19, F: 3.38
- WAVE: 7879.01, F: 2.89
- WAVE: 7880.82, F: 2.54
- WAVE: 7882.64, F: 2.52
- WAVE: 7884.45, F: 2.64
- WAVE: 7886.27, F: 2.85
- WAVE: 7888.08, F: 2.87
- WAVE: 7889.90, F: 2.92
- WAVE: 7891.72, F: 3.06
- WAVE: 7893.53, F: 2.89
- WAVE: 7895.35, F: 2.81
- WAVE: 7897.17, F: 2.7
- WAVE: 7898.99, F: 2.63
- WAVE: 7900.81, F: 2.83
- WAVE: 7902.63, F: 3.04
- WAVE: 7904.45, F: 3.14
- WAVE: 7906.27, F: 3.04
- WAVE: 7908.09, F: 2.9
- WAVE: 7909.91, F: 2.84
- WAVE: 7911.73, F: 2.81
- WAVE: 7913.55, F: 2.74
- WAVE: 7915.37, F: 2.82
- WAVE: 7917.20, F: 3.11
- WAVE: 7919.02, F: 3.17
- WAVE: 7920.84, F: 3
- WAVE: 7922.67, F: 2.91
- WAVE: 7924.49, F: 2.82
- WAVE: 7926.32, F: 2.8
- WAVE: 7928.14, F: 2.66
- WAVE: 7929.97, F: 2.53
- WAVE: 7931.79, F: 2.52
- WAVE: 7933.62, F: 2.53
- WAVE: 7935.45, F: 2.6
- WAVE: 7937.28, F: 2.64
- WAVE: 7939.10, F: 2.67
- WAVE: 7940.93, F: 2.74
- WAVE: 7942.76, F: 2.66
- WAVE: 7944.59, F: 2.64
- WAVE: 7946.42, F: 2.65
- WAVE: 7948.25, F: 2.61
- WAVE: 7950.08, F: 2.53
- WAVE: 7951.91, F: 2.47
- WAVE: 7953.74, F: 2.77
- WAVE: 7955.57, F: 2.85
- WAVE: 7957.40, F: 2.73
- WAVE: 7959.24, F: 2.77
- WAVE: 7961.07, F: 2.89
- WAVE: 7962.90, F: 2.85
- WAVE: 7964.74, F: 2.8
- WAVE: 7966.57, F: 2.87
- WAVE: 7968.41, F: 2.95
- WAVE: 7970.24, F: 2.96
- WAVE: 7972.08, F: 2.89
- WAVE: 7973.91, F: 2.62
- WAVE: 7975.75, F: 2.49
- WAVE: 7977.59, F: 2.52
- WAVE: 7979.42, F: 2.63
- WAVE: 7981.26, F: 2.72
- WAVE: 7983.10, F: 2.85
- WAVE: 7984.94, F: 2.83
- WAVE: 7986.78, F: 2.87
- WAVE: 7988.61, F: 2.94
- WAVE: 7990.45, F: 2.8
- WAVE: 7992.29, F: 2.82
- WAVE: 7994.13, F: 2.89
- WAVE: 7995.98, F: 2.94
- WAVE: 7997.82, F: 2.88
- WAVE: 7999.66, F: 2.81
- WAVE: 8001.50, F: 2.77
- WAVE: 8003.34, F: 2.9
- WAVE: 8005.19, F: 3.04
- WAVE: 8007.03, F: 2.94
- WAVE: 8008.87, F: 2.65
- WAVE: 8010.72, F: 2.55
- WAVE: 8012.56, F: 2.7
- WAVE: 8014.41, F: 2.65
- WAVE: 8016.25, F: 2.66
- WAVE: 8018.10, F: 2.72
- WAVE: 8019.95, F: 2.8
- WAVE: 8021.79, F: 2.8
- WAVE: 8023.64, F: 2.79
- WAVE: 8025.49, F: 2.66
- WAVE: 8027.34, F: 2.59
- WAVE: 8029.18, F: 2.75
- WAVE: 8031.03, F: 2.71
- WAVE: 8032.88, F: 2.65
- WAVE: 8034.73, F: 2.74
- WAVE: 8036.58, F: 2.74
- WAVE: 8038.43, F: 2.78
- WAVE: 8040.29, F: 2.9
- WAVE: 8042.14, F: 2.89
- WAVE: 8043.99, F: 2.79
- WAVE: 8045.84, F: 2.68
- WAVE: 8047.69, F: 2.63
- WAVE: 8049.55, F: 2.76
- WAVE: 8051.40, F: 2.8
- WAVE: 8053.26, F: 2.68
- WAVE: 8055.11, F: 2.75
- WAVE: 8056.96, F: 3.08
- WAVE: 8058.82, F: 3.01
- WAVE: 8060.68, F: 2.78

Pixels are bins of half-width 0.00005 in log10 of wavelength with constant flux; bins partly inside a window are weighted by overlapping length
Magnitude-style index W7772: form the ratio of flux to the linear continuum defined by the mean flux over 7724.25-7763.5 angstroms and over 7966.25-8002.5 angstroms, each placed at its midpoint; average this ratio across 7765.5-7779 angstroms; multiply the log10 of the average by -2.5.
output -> 0.35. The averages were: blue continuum 2.53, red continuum 2.8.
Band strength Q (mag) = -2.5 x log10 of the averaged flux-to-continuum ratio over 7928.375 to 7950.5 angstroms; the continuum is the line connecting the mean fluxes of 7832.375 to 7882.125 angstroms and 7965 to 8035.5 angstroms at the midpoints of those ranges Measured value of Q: 0.04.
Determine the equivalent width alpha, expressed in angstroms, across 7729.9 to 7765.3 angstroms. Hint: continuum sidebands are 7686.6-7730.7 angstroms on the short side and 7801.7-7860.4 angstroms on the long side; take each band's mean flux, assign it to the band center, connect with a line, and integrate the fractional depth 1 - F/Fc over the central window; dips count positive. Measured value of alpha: 1.1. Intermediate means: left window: 2.63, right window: 2.62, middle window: 2.55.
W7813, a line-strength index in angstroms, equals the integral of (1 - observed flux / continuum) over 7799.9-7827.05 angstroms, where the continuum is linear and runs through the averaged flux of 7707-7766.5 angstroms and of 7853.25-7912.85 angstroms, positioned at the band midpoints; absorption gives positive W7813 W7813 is -1.1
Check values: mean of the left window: 2.54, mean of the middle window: 2.75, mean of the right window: 2.74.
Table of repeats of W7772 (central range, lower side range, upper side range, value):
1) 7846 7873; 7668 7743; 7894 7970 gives 0.10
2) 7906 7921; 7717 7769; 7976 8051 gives -0.10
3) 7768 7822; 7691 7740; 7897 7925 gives 0.07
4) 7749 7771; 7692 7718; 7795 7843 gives 0.10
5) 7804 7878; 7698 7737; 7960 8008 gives 0.04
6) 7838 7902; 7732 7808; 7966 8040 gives -0.01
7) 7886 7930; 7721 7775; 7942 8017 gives -0.10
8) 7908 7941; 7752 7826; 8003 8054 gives -0.04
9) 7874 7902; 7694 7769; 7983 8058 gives -0.06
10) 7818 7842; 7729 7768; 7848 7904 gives 0.02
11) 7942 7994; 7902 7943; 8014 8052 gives 0.01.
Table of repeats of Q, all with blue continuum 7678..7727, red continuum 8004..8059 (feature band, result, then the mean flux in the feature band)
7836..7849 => 0.06 mag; 2.56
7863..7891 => -0.01 mag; 2.75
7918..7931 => -0.04 mag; 2.84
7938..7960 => 0.03 mag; 2.67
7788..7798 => -0.04 mag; 2.8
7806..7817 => -0.03 mag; 2.78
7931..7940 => 0.06 mag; 2.59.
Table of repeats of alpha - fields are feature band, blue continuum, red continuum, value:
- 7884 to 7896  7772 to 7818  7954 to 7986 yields -0.6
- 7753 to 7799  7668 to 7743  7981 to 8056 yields 4.0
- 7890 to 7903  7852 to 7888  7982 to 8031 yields -0.9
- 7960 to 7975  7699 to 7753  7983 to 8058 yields -0.6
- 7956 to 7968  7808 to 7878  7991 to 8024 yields -0.3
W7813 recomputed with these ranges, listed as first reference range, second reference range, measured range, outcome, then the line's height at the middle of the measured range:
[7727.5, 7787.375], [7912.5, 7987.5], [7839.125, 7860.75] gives 0.84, 2.58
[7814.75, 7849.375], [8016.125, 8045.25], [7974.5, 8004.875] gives -0.84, 2.72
